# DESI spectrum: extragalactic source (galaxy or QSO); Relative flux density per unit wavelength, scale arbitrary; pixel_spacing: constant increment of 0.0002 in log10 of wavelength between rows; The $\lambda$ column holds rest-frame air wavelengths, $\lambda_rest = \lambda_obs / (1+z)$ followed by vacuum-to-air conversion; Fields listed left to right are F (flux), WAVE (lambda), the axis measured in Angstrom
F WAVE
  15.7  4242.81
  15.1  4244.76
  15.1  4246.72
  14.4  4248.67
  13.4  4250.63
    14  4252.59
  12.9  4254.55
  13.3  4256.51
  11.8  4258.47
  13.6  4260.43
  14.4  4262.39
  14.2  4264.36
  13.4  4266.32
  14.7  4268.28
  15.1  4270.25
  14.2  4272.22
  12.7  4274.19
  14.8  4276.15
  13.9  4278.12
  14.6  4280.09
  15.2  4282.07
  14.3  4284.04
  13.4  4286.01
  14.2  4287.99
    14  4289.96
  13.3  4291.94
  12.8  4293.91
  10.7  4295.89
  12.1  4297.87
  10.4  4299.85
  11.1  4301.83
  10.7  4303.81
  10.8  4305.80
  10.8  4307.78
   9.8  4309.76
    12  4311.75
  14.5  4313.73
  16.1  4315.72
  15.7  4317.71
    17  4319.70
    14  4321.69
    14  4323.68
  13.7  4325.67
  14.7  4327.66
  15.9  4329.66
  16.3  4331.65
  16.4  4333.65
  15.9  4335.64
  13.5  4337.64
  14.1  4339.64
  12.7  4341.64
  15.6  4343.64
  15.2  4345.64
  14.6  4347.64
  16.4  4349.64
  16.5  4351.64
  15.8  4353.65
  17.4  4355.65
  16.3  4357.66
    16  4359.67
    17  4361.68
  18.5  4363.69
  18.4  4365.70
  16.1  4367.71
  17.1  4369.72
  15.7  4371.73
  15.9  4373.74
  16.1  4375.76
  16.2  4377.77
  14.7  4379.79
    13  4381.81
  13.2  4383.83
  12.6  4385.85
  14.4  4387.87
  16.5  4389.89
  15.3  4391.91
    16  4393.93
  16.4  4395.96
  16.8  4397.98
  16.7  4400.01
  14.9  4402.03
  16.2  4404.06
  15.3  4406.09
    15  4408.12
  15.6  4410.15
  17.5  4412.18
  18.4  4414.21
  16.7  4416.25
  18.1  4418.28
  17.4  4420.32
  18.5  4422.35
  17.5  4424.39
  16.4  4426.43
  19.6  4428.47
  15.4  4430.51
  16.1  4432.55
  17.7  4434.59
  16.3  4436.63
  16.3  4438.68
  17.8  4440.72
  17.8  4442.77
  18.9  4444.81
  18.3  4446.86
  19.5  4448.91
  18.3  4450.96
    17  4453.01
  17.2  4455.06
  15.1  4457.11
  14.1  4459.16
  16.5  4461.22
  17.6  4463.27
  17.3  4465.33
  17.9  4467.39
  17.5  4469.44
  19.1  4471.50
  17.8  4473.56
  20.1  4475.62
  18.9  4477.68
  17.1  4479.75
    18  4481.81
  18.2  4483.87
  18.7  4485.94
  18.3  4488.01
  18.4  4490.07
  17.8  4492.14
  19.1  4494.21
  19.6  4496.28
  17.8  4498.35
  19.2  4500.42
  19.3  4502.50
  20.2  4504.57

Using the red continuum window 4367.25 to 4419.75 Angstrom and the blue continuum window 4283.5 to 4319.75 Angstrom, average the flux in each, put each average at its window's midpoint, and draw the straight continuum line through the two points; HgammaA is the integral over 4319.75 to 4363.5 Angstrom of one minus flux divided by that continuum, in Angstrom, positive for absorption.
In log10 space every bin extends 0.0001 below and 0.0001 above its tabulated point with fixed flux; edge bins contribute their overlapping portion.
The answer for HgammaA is -4.3 Angstrom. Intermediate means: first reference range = 12.7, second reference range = 15.8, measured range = 15.4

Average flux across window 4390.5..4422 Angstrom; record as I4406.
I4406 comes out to 16.5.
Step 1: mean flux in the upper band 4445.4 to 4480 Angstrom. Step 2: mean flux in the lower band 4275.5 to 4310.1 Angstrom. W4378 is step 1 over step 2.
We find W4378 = 1.40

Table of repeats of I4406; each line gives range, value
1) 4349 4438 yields 16.3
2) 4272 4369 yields 14.4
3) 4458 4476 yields 17.4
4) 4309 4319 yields 13.8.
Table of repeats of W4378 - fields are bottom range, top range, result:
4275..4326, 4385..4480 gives 1.28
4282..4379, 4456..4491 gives 1.21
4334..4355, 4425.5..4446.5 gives 1.14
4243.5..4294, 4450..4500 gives 1.27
